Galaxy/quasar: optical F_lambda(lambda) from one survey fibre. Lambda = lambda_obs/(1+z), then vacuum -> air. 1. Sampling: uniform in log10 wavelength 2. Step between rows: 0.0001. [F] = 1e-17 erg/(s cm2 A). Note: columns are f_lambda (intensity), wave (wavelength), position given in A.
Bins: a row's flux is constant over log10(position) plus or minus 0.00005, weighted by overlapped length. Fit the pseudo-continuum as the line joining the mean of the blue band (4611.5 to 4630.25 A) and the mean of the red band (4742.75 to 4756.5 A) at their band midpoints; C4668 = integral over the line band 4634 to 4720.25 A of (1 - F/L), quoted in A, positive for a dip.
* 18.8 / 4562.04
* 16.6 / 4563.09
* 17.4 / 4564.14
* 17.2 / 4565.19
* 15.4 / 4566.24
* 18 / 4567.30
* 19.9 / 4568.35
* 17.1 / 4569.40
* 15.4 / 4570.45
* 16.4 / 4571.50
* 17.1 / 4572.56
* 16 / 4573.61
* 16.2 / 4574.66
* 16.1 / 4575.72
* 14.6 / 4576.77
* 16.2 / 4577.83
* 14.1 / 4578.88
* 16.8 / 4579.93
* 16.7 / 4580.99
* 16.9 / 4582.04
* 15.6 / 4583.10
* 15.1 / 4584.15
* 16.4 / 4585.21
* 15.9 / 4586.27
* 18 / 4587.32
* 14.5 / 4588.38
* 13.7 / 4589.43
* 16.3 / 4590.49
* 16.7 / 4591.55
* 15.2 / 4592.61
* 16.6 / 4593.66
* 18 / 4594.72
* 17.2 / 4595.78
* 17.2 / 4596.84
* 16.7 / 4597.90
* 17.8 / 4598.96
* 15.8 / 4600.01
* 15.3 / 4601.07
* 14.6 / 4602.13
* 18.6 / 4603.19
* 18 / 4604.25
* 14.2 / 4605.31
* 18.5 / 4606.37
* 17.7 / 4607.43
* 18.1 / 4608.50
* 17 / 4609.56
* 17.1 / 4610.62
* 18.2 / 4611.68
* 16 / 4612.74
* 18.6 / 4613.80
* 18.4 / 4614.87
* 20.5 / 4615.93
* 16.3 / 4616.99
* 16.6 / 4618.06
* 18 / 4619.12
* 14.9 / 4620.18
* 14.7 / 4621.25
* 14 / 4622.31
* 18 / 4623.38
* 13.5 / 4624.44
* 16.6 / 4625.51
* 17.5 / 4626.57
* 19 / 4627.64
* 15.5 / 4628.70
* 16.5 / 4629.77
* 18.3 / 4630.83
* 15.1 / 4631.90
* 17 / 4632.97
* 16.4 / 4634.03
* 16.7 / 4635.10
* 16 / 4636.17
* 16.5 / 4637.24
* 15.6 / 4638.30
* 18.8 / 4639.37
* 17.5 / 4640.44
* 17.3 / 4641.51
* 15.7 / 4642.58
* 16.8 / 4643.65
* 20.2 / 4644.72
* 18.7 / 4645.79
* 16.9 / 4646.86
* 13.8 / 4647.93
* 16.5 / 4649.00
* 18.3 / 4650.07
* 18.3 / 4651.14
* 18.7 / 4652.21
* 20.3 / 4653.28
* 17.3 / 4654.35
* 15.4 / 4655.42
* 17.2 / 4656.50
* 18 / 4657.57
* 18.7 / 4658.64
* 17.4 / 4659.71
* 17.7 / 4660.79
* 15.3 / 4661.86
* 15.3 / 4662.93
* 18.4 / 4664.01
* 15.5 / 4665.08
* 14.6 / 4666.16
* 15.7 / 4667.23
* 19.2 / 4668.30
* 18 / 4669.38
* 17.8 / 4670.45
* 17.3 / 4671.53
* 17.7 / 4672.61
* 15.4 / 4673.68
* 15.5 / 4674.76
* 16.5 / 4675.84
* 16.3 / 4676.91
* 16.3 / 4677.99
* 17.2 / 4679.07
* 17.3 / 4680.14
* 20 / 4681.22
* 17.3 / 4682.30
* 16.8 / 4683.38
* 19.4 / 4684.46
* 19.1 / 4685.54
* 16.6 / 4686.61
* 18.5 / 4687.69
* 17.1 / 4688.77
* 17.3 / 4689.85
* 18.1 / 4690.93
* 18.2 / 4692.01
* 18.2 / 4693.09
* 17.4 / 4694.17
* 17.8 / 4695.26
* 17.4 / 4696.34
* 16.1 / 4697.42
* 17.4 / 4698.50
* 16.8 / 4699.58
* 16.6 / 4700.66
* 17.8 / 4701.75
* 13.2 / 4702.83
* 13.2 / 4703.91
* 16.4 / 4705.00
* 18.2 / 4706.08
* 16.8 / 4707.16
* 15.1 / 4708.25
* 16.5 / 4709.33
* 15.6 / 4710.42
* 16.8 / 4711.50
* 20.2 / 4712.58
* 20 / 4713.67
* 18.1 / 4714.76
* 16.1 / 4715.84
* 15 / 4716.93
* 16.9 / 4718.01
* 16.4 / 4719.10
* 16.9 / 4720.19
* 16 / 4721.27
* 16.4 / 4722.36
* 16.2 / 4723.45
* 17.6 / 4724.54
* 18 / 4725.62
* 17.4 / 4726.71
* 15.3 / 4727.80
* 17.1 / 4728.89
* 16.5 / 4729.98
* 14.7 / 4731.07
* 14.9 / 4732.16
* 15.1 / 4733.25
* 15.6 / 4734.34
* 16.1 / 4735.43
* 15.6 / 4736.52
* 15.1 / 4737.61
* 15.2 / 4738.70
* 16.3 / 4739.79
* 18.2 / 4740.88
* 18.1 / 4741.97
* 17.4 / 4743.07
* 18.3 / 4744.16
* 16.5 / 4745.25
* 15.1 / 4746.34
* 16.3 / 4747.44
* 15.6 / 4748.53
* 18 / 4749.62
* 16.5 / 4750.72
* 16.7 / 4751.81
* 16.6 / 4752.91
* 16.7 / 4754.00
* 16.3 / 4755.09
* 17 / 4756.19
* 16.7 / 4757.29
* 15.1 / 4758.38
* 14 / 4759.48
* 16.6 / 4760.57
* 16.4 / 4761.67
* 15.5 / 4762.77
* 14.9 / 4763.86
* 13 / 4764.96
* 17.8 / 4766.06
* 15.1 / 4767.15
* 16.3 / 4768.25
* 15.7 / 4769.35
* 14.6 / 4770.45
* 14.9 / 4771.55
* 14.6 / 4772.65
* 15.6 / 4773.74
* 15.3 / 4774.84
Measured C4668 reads -1.87 A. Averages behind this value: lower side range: 16.8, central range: 17.1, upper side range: 16.7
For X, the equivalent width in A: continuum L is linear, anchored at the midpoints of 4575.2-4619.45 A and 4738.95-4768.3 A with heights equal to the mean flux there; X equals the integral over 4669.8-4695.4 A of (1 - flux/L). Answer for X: -1.5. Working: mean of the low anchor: 16.7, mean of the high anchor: 16.3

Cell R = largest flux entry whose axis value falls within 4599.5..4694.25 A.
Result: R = 20.5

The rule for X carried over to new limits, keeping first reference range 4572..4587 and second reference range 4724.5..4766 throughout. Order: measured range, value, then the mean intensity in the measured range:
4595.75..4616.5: -1.6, 17.3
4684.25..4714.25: -1.9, 17.2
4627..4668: -2.4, 17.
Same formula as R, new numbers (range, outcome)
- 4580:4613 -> 18.6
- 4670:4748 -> 20.2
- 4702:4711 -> 18.2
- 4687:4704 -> 18.5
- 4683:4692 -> 19.4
